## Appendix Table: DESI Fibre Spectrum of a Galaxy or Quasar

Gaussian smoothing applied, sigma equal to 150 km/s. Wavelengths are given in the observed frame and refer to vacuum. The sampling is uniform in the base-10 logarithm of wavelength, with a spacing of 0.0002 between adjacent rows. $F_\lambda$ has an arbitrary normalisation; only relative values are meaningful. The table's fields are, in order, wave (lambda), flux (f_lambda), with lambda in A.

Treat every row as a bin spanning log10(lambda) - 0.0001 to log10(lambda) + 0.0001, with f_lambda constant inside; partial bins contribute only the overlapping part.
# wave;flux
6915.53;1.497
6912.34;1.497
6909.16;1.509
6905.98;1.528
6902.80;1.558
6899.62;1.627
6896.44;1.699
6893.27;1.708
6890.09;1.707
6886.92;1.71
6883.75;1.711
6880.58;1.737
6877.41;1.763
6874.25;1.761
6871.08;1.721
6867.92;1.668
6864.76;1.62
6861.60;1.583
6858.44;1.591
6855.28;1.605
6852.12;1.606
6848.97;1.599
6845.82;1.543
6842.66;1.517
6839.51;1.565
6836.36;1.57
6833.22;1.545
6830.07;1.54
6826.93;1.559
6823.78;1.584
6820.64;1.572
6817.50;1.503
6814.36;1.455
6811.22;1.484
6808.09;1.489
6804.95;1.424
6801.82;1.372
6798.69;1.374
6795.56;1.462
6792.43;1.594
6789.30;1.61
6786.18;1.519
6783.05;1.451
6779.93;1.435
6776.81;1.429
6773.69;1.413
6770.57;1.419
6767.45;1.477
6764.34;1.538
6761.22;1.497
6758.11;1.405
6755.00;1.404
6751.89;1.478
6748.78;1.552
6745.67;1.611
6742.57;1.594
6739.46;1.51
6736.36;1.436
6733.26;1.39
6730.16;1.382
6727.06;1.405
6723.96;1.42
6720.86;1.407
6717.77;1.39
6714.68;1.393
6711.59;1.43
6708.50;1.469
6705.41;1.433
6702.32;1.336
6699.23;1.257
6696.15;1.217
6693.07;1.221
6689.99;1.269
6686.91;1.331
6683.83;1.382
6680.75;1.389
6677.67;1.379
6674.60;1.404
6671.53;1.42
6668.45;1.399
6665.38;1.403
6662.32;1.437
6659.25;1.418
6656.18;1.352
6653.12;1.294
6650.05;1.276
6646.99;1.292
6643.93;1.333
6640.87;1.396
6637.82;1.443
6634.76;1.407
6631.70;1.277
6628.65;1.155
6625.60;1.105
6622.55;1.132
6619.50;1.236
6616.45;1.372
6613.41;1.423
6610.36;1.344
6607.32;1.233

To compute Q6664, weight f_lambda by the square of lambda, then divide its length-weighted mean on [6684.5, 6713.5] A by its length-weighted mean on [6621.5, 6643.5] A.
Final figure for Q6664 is 1.06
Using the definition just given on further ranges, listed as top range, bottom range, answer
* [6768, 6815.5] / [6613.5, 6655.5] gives 1.19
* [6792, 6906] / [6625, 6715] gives 1.24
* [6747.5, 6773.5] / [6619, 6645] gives 1.19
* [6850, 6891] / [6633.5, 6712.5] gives 1.31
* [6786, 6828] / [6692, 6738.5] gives 1.12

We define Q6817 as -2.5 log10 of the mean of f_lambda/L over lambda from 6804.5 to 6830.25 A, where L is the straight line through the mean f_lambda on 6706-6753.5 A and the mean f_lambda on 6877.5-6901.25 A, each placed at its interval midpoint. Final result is 0.05 mag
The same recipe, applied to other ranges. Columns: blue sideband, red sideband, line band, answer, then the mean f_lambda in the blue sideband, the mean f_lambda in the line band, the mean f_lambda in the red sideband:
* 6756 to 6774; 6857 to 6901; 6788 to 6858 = 0.03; 1.46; 1.53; 1.69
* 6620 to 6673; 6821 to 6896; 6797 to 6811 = 0.10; 1.32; 1.42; 1.63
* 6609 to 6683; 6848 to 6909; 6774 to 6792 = 0.02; 1.34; 1.49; 1.66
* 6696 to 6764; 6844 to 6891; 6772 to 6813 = 0.05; 1.43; 1.47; 1.66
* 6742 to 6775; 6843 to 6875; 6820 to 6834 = 0.01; 1.49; 1.56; 1.62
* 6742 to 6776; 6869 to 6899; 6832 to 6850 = 0.06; 1.49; 1.56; 1.72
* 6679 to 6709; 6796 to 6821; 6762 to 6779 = -0.03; 1.33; 1.46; 1.45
